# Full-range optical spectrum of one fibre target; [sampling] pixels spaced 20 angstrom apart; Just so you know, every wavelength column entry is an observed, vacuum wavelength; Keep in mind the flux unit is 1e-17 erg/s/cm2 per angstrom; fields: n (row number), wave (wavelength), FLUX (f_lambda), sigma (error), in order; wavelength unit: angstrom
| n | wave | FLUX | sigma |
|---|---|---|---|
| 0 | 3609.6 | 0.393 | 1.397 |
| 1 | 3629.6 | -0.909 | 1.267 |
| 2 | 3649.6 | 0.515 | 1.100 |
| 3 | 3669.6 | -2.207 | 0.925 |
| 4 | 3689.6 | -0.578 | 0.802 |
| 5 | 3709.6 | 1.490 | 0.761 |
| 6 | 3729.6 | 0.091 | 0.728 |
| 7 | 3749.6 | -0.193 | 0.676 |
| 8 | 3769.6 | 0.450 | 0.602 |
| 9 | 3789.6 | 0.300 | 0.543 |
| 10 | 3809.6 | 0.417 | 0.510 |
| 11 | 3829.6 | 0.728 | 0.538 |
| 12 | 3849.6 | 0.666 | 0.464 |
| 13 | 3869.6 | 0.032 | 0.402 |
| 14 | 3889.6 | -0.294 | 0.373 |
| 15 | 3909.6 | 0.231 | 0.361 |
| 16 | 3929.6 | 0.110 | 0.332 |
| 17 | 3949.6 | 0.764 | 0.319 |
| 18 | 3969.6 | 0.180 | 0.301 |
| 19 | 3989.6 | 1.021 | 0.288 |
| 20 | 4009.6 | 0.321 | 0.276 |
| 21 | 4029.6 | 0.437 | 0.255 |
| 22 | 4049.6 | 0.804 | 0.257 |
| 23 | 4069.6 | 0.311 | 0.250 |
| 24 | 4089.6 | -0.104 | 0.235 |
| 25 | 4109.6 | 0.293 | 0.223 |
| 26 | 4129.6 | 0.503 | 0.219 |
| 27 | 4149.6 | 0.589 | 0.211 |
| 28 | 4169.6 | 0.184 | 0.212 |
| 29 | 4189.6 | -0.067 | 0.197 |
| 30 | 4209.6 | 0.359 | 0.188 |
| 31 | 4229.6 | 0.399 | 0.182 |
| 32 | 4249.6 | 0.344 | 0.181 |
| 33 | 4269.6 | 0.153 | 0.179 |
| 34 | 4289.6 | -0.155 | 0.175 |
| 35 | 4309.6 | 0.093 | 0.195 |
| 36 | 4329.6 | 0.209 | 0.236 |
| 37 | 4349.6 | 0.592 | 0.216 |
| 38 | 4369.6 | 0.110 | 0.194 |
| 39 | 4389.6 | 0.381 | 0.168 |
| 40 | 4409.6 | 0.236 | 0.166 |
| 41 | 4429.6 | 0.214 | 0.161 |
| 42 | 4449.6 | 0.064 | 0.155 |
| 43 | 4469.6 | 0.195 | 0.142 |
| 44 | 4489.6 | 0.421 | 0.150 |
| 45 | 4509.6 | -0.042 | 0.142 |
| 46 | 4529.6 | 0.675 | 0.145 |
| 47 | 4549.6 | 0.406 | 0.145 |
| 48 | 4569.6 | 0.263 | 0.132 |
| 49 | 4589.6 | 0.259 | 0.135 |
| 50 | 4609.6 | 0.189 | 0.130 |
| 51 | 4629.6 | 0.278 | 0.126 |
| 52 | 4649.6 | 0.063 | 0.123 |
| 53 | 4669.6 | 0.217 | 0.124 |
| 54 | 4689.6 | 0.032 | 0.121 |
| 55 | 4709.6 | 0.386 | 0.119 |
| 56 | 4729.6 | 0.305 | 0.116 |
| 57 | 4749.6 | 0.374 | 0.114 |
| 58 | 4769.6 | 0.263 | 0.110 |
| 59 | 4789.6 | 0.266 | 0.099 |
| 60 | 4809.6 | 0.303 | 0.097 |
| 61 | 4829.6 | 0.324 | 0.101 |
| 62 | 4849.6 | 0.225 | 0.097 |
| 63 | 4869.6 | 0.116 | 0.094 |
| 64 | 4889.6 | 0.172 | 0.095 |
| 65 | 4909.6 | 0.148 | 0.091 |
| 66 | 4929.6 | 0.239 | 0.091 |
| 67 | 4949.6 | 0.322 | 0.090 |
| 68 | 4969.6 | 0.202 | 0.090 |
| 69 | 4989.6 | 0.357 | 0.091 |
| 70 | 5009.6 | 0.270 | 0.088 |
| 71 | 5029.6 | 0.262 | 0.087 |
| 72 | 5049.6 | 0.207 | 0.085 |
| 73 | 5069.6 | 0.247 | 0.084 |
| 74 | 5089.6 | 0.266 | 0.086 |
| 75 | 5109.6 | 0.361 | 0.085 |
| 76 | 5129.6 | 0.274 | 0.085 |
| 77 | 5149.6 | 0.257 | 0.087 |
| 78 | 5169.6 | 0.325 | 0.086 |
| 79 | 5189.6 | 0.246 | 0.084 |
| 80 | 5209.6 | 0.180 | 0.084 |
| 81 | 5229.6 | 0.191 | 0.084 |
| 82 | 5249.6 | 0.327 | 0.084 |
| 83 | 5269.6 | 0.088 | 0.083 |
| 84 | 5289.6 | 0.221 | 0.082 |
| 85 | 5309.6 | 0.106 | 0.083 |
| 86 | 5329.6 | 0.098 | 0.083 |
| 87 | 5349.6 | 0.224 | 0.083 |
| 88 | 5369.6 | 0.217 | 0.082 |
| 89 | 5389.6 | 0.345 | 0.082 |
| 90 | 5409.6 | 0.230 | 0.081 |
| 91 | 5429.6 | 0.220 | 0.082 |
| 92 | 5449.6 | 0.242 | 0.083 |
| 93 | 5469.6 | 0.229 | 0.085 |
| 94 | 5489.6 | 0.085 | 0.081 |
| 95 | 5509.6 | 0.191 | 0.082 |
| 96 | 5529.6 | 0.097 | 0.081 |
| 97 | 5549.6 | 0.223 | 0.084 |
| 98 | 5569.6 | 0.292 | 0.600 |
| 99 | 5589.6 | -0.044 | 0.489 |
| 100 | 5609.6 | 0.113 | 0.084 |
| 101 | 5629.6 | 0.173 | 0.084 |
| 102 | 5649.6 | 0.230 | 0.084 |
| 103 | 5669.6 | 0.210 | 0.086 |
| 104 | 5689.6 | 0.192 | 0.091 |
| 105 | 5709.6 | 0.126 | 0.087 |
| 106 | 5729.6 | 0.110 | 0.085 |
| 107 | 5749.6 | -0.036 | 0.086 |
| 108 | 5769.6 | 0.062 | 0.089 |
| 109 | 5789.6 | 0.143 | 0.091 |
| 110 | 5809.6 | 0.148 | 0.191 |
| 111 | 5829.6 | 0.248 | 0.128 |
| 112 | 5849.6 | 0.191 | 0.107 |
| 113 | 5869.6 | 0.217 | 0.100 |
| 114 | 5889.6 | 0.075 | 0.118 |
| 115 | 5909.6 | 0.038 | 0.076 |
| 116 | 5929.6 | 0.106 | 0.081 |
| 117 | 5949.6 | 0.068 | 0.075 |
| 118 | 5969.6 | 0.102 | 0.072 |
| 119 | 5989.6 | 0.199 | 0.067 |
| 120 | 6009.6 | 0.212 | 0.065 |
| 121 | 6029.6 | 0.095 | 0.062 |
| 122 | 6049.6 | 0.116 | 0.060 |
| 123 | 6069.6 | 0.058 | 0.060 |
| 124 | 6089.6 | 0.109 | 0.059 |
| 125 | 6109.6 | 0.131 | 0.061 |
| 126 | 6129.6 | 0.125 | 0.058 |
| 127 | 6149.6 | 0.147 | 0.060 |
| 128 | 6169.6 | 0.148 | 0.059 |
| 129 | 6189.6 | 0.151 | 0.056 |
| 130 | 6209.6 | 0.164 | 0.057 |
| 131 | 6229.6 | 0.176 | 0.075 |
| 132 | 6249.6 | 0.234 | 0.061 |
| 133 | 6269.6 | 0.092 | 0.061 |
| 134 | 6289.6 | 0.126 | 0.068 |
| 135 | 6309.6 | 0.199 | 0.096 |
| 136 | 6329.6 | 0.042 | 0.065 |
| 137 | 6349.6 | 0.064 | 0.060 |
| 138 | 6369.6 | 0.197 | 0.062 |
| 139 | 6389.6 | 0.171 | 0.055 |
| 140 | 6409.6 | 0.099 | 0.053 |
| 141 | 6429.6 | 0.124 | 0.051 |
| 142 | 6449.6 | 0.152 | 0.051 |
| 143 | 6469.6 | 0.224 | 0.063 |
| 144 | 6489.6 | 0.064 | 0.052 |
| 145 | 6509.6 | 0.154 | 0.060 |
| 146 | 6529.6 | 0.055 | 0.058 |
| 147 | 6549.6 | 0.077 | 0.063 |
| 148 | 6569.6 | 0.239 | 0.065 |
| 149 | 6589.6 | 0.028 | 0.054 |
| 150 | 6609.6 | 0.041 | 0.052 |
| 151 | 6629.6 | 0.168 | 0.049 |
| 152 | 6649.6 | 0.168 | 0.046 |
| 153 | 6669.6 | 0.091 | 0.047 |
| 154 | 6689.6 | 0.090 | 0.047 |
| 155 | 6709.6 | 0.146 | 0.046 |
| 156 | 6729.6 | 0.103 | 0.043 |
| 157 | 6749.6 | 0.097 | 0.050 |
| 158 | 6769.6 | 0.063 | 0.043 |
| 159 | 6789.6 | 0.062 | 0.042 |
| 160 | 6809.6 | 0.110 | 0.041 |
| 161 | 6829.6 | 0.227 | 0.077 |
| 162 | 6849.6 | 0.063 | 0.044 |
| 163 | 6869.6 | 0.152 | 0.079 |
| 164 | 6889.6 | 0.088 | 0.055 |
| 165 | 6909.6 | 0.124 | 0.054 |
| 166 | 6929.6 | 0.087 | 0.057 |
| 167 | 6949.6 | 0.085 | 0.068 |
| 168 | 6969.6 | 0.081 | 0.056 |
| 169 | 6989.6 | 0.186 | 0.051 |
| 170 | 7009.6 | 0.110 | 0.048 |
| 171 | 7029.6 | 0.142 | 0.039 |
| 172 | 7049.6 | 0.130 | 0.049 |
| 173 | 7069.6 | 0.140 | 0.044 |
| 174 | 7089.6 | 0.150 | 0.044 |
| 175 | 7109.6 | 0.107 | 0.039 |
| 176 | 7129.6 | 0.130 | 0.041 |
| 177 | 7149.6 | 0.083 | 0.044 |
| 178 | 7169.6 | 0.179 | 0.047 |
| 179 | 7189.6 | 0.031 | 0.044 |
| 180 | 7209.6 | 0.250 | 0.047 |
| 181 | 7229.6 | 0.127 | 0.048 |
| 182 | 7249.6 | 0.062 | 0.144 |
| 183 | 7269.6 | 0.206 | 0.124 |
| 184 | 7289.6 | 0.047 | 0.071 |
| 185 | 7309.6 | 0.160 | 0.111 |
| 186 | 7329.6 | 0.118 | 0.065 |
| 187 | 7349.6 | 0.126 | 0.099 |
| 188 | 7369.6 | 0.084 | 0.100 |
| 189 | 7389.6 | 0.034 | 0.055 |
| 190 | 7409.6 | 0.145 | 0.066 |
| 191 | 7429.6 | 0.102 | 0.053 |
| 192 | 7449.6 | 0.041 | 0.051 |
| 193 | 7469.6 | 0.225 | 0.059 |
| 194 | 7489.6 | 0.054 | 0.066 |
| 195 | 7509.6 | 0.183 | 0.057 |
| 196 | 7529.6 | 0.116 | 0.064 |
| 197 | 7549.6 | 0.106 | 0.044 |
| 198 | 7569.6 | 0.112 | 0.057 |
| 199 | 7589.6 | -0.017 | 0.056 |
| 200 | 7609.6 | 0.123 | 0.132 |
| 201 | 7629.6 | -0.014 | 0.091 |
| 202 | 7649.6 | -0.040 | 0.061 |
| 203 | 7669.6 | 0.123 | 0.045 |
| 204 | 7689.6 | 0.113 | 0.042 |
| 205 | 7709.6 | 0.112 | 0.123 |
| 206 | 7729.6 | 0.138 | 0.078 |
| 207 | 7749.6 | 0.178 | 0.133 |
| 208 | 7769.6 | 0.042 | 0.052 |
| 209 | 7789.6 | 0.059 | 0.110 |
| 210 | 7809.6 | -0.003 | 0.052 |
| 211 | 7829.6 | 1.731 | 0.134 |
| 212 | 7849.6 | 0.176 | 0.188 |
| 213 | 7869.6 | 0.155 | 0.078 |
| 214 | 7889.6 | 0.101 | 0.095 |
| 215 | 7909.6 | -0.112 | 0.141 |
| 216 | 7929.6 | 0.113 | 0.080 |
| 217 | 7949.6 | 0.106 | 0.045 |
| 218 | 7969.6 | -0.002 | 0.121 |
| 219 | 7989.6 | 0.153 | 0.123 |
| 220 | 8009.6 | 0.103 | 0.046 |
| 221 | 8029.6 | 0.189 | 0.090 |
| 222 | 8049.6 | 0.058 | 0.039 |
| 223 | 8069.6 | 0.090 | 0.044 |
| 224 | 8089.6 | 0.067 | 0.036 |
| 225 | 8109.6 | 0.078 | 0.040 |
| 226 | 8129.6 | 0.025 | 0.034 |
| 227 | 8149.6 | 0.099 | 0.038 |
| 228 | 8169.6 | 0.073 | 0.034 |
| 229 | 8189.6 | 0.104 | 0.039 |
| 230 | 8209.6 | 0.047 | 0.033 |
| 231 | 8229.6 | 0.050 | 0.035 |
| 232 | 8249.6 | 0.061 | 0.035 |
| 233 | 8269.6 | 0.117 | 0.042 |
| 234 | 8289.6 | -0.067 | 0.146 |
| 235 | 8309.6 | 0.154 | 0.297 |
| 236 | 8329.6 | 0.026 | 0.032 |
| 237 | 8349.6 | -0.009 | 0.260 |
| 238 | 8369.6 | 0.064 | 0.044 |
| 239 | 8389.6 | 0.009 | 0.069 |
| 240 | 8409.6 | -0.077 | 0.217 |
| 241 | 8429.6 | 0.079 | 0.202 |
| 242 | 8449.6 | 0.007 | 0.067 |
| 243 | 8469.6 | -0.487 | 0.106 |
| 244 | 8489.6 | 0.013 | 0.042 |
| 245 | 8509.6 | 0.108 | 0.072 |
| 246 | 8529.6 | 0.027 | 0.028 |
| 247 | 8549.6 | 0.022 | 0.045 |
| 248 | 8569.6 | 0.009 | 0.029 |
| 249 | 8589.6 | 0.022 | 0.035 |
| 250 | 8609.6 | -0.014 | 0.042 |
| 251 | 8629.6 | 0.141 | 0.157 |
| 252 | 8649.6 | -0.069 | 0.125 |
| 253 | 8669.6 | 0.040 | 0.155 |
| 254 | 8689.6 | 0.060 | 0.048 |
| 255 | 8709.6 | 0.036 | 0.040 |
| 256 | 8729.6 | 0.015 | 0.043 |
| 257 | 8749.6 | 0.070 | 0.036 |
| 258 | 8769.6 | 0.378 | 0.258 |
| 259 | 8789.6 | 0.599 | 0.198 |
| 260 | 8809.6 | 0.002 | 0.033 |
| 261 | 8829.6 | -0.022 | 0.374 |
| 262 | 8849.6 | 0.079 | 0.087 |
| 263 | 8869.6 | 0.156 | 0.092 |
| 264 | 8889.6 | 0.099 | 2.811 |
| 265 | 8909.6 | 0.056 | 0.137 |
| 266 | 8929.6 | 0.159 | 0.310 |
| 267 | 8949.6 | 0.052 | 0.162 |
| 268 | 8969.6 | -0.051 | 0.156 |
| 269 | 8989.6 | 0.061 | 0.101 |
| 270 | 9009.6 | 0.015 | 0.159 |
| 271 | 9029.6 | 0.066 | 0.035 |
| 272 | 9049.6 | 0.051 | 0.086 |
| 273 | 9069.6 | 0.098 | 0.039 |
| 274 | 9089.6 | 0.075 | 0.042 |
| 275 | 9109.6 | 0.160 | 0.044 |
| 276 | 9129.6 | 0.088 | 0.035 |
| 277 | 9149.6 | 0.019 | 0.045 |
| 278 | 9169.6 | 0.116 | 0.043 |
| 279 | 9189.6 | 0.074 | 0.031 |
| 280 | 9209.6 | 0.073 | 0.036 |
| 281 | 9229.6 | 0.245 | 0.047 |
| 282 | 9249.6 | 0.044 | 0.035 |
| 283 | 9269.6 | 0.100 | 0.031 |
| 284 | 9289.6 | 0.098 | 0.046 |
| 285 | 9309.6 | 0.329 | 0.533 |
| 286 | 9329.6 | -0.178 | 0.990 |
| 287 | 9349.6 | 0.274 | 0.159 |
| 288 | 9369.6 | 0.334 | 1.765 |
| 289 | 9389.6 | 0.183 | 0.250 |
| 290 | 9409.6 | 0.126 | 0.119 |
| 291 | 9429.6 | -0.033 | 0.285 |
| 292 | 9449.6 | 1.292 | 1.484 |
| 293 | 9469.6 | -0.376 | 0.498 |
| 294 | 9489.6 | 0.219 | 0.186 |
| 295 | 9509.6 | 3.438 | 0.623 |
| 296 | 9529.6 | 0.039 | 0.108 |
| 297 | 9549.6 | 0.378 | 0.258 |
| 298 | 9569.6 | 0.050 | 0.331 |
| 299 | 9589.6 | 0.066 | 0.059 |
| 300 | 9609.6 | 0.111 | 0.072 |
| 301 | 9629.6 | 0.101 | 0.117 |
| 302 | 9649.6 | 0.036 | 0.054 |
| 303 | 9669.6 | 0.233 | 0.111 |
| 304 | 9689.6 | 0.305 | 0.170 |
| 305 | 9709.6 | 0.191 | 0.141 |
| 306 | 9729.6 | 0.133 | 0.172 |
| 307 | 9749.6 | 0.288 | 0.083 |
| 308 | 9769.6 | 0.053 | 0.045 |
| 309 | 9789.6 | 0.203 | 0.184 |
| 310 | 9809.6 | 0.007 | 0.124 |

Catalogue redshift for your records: 1.355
